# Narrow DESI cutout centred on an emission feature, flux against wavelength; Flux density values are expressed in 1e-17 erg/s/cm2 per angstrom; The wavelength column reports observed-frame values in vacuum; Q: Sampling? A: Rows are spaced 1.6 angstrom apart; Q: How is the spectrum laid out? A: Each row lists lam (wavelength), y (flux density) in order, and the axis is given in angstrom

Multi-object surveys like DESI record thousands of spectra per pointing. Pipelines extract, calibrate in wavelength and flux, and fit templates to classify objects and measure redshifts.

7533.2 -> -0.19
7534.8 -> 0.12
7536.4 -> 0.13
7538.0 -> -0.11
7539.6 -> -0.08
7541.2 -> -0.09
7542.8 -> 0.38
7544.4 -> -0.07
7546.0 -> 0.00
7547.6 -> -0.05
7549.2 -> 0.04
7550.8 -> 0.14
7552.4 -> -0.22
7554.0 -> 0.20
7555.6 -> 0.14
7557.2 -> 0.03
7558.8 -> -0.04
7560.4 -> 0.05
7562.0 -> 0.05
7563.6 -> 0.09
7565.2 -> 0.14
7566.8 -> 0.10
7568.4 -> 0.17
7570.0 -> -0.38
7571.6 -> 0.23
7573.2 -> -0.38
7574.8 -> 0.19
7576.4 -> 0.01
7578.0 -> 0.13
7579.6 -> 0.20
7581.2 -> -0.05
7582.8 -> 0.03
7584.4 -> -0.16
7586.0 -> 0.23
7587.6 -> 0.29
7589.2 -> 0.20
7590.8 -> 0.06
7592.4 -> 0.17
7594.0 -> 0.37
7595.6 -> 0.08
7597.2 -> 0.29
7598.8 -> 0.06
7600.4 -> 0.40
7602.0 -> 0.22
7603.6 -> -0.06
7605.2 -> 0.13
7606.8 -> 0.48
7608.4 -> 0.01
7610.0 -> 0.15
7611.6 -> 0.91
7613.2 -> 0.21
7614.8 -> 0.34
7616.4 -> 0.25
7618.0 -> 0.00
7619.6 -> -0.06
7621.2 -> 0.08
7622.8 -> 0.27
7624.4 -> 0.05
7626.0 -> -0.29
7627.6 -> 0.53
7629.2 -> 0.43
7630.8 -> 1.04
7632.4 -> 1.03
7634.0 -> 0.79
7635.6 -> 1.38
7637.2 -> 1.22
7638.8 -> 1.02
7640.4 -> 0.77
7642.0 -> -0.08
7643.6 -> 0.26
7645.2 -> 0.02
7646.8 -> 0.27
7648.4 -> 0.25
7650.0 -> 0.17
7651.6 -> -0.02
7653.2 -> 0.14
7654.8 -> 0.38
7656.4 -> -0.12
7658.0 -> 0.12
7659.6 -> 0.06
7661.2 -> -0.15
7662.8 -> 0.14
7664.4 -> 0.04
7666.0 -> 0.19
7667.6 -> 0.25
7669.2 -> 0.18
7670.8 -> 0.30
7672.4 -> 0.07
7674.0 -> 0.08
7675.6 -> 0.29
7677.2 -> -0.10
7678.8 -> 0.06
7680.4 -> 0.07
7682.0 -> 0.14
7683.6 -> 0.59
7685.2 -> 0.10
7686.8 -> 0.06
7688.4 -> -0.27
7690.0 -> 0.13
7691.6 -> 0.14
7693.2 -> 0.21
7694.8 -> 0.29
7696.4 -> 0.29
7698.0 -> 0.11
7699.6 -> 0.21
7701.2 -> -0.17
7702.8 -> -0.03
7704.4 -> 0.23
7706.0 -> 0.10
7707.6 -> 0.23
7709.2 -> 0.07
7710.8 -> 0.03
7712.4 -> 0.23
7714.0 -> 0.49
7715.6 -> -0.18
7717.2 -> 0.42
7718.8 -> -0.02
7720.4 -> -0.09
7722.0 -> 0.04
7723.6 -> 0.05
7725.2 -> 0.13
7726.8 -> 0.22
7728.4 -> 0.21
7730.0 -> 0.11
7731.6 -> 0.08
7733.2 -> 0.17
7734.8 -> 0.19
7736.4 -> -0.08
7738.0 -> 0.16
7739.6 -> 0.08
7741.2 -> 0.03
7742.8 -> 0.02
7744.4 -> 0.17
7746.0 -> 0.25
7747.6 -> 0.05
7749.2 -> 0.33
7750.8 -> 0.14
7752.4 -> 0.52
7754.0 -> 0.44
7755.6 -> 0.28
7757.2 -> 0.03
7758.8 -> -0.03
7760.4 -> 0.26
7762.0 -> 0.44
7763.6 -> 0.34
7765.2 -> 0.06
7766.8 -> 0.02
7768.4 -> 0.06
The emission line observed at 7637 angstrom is [O II] 3727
